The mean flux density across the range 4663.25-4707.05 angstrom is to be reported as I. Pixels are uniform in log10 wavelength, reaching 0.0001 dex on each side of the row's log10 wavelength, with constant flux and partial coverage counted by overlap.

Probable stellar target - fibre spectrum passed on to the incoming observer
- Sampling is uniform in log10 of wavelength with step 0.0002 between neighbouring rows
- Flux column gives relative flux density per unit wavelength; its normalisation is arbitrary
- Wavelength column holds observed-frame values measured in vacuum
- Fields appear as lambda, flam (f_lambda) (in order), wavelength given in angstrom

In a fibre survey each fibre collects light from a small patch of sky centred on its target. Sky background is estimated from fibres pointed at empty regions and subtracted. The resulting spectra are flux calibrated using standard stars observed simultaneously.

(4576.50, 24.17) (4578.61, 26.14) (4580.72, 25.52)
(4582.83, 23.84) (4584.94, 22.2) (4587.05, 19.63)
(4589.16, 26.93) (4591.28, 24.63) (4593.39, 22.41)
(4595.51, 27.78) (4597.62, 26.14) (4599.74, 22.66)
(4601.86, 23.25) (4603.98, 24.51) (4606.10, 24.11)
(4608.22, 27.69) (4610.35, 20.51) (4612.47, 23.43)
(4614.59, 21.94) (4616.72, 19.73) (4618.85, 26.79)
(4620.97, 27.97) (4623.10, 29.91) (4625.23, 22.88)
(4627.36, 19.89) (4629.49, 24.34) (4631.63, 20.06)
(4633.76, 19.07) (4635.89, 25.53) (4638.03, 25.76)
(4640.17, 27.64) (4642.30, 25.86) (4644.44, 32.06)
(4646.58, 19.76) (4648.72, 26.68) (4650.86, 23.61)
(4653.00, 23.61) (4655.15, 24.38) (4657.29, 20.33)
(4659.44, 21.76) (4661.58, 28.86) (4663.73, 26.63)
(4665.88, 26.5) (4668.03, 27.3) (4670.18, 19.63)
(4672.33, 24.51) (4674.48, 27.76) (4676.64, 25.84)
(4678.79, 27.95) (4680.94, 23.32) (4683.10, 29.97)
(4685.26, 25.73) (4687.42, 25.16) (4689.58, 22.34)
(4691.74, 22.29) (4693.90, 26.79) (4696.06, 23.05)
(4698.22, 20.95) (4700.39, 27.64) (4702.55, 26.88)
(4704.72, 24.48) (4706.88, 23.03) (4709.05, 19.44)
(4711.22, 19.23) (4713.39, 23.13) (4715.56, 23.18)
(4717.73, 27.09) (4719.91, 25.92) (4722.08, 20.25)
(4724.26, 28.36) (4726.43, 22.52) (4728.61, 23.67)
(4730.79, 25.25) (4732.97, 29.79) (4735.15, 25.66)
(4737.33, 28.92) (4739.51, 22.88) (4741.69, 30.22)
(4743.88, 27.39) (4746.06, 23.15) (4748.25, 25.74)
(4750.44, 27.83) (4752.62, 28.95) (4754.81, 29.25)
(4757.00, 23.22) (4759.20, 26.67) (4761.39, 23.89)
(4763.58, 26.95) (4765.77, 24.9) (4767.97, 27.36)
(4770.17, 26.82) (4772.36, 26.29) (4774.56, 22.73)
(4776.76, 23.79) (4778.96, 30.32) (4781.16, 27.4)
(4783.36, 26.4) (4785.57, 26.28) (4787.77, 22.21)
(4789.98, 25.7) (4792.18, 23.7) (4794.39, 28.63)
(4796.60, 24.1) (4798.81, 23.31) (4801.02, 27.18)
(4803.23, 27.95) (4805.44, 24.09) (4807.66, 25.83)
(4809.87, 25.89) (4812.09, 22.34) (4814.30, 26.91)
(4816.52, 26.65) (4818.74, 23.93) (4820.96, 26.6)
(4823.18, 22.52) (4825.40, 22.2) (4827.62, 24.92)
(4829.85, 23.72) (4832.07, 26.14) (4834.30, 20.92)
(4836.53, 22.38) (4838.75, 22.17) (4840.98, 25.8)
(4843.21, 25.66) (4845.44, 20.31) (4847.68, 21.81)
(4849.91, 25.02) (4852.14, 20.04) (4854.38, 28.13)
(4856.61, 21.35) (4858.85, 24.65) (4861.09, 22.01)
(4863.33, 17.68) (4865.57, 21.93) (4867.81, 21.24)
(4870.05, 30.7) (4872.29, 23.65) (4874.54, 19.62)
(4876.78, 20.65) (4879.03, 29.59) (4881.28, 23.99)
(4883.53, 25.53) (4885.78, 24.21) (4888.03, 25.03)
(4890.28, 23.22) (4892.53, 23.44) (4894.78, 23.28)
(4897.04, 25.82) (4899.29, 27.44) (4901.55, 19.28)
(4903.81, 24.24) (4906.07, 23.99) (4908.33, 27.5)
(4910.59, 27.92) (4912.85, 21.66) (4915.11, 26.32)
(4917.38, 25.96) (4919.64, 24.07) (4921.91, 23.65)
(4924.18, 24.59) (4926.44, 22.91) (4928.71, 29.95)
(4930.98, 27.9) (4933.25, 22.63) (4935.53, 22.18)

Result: 25.2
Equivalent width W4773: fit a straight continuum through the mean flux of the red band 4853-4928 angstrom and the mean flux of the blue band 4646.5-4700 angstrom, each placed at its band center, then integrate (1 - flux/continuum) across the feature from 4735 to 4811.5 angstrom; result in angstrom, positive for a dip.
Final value -4.9 angstrom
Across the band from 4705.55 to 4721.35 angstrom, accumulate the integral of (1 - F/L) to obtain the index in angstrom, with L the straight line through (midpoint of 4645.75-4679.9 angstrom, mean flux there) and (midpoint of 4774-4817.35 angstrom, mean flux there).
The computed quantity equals 1.3 angstrom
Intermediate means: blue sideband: 24.7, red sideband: 25.6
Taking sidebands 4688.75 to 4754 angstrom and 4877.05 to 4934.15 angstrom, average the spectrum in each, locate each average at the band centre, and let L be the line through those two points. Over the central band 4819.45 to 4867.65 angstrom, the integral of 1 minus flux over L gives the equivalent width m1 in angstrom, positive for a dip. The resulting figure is 3.5 angstrom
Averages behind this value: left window 24.9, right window 24.9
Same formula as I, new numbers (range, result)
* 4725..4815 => 25.9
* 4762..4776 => 25.7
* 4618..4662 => 24.5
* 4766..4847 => 25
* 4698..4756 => 25.3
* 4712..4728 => 24.2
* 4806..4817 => 25.4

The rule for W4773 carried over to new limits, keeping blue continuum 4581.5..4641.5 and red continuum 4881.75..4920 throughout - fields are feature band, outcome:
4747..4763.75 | -1.5 angstrom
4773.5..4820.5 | -2.1 angstrom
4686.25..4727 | 0.7 angstrom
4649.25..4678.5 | -0.8 angstrom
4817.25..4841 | 0.8 angstrom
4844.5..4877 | 2.5 angstrom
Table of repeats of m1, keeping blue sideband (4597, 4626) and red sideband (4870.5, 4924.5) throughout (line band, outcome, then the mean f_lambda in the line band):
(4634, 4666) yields -0.9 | 25.1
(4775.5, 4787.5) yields -1.0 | 26.5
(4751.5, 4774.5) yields -1.7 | 26.3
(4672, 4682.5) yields -0.8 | 26.2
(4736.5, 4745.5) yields -1.0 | 27.1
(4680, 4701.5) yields -0.3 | 24.7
